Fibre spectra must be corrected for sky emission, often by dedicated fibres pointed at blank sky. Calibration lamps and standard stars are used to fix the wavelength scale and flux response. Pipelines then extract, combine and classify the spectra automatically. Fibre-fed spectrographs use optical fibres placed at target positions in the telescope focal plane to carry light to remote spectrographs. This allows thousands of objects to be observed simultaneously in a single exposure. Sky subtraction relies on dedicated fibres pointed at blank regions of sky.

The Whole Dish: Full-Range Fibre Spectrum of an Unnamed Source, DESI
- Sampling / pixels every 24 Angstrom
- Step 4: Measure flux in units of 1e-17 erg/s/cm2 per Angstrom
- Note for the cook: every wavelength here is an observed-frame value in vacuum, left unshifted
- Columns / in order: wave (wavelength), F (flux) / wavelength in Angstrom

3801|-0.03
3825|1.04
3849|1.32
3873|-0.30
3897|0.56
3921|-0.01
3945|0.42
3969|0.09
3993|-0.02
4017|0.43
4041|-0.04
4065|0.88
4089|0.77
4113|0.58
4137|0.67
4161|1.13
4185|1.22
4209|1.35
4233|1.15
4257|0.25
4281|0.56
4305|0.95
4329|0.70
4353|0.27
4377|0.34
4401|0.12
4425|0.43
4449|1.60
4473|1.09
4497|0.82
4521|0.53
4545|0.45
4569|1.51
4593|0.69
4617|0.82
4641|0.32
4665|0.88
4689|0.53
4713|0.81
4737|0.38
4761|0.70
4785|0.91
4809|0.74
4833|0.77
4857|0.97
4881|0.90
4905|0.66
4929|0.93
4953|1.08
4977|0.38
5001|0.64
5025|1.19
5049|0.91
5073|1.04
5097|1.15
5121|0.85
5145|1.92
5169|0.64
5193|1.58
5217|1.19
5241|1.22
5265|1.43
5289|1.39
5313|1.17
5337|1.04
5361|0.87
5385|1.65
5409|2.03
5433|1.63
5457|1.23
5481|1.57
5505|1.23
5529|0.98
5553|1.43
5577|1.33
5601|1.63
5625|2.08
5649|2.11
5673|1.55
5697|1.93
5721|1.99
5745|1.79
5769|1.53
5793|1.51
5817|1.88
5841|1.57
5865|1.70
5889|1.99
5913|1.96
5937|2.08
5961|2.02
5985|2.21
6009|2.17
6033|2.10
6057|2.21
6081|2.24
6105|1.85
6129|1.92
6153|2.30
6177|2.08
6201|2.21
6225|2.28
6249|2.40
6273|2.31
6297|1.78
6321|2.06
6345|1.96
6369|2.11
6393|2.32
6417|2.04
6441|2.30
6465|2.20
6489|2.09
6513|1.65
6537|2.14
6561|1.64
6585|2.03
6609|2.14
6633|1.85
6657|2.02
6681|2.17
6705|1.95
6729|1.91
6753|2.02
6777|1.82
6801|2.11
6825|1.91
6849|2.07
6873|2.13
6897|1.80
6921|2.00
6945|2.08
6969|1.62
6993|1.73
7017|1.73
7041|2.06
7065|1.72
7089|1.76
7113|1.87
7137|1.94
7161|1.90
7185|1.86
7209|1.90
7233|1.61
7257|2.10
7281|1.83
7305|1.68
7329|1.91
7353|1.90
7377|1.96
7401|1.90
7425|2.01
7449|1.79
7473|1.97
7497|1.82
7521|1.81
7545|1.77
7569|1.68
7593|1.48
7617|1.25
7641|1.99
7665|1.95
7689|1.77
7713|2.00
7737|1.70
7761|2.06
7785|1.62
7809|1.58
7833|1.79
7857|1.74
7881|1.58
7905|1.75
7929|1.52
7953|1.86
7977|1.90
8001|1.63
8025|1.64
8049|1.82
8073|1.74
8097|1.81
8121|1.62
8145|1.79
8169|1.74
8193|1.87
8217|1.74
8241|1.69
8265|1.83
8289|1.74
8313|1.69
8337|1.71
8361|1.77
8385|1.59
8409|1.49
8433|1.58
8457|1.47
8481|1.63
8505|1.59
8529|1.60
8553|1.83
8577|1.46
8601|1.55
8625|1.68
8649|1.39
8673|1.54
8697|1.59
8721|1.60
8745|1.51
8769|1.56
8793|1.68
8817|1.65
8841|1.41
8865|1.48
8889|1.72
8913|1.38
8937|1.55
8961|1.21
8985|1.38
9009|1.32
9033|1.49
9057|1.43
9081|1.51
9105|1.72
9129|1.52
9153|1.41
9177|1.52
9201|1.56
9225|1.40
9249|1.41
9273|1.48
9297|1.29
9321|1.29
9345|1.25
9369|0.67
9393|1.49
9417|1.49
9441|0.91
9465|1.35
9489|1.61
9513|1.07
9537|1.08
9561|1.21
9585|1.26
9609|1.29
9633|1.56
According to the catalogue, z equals 0.35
